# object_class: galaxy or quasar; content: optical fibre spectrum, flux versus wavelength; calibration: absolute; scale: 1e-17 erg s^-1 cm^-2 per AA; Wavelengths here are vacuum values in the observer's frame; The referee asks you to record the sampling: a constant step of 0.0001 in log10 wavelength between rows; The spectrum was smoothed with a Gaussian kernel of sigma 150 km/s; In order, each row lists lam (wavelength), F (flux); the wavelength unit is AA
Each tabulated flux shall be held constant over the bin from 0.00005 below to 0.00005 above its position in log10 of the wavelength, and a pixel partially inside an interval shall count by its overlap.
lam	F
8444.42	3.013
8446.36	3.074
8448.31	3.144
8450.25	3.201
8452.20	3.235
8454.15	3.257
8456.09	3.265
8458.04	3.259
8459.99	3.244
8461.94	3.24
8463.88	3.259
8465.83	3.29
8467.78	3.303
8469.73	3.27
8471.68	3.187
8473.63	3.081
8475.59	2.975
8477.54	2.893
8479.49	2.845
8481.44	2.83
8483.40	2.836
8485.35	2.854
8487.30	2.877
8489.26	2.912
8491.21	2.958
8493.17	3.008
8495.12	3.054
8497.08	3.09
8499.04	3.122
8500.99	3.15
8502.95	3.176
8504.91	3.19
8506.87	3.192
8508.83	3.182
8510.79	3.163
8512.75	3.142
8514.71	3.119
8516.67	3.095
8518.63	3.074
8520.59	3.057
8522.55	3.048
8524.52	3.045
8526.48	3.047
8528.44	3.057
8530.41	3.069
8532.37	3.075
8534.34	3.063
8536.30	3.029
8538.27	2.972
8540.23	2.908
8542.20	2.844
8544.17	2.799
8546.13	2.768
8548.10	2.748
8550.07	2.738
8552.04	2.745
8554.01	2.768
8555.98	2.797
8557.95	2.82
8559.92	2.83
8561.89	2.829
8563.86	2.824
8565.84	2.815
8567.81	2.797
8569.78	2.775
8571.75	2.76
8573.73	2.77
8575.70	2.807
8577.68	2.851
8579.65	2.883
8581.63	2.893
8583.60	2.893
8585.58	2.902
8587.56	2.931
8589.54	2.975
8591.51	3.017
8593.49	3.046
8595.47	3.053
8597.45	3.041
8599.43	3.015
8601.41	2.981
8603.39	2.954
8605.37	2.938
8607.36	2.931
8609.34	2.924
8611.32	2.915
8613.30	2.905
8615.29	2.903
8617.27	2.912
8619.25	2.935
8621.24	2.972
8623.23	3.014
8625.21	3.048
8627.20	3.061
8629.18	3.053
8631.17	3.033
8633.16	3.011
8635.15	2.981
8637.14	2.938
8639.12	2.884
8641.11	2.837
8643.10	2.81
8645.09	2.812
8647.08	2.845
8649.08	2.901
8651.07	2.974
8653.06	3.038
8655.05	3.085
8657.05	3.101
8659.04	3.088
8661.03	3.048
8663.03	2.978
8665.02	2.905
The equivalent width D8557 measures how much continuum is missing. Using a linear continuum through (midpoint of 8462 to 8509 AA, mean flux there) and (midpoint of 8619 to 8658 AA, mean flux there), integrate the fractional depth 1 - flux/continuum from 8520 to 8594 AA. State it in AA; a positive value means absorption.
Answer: 3.1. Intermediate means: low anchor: 3.07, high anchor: 2.97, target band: 2.89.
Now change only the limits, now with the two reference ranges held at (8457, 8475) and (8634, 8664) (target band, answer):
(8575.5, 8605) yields 0.9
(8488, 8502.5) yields 0.6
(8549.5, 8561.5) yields 1.2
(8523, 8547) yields 1.2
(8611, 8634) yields 0.1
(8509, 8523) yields 0.2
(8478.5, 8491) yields 1.3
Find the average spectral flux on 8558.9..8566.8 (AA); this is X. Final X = 2.82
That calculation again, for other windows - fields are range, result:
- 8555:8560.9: 2.82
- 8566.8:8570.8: 2.79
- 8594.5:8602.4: 3.02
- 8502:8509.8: 3.18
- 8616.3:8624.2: 2.96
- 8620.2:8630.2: 3.03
